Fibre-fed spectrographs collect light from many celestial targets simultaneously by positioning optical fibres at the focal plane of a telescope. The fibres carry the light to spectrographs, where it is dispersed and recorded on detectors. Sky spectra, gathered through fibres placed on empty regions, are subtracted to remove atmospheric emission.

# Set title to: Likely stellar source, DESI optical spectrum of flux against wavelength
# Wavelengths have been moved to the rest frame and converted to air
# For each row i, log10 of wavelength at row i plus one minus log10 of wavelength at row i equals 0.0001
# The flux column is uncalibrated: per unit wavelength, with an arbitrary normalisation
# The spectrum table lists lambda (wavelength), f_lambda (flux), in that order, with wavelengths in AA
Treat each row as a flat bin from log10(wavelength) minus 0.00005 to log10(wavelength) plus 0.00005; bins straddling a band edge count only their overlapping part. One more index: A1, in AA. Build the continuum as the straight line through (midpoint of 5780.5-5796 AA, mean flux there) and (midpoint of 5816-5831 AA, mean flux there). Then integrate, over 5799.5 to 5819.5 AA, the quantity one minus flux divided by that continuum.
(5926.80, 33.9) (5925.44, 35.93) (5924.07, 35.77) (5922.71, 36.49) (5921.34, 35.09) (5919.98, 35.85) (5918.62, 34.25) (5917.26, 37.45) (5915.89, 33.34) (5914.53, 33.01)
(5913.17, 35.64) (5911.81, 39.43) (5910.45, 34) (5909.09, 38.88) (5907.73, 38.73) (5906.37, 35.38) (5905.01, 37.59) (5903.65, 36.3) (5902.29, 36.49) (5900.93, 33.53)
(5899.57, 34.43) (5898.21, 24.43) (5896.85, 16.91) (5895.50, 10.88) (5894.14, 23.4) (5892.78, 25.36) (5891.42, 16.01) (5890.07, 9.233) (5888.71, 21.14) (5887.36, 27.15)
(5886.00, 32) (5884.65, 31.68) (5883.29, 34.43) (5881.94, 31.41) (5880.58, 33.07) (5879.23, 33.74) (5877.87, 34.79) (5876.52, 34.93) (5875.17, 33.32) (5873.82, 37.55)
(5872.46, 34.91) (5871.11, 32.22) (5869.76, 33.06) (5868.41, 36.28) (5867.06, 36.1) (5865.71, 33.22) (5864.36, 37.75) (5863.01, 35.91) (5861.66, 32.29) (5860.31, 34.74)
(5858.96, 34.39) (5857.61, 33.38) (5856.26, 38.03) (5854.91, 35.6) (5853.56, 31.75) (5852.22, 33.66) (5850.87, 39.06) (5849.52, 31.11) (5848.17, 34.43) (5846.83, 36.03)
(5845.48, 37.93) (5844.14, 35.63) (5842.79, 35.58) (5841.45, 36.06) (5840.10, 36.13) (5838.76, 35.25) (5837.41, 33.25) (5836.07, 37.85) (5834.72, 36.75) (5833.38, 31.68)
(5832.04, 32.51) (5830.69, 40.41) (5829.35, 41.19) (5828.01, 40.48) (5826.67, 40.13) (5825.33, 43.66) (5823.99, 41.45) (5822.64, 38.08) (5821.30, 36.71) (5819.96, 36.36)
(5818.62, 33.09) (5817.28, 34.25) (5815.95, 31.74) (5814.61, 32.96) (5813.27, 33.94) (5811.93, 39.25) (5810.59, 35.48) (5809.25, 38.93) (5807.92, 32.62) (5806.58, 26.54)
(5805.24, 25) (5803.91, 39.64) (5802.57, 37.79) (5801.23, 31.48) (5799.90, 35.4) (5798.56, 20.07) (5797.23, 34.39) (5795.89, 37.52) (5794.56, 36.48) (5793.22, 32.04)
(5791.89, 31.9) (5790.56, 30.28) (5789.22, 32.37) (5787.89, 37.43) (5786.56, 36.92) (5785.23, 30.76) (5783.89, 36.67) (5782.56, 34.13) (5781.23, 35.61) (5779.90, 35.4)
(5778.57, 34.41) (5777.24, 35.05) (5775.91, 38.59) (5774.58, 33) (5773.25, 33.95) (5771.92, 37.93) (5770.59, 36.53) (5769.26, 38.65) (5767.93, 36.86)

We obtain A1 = 1.6 AA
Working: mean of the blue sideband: 34.2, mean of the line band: 33.9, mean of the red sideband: 38.4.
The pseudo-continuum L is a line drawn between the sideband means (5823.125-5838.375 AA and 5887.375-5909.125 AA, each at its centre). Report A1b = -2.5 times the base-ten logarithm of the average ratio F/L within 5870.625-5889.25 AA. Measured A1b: -0.08 mag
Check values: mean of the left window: 38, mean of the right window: 27.1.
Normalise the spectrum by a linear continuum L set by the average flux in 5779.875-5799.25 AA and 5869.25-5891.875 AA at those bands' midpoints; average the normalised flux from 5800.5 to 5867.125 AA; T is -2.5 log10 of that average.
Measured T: -0.121 mag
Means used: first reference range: 33.4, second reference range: 30.2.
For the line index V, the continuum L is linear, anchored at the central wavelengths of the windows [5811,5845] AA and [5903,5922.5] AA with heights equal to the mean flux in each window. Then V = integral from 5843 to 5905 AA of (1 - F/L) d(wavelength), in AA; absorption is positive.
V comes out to 8.00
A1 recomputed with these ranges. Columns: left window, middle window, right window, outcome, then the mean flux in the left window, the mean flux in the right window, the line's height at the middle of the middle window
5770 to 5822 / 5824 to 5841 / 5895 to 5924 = -1.8 AA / 34.2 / 33.4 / 33.9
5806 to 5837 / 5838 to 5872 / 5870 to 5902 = -3.1 AA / 36.4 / 28.3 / 32.2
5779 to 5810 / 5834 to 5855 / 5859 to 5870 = -0.5 AA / 33.5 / 35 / 34.5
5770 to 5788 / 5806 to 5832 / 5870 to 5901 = -3.2 AA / 35.4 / 28.1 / 32.6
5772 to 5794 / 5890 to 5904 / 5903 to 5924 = 4.4 AA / 34.4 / 36.1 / 35.9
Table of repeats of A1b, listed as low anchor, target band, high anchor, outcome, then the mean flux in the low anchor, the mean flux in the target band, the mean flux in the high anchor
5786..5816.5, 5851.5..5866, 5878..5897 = -0.23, 33.5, 34.7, 25.2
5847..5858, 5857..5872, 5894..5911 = -0.02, 34.7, 34.5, 31.1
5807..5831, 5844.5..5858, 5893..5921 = 0.01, 37.1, 35.2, 32.4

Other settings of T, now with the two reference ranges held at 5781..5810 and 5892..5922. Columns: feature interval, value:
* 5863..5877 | -0.08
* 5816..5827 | -0.14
